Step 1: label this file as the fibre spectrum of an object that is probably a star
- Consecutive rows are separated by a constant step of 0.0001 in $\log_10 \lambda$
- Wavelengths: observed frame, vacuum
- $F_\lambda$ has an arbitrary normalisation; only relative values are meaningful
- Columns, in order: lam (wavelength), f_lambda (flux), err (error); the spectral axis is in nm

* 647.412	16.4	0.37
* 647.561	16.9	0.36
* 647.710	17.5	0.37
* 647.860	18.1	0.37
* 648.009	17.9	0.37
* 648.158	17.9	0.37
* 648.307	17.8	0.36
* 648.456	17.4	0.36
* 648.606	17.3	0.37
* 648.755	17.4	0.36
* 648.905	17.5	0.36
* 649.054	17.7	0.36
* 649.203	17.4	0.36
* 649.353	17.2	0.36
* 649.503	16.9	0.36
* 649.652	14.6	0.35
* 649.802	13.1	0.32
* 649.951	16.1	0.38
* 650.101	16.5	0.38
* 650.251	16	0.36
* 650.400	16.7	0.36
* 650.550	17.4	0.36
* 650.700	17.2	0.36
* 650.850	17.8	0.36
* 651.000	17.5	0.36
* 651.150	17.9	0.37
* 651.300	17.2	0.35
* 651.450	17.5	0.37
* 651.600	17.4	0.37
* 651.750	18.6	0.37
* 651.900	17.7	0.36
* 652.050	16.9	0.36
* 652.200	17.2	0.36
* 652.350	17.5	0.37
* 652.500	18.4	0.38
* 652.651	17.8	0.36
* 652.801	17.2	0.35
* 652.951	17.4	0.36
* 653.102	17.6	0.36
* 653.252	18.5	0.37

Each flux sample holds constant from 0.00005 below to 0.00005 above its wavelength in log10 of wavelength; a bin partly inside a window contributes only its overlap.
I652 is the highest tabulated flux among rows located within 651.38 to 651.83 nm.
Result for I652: 18.6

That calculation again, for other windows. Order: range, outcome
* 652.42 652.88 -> 18.4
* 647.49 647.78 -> 17.5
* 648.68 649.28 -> 17.7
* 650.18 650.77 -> 17.4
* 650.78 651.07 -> 17.8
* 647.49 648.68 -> 18.1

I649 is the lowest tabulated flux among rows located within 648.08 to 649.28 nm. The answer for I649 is 17.3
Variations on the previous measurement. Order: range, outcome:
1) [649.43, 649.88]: 13.1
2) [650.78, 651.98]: 17.2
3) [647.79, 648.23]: 17.9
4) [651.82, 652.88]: 16.9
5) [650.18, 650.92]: 16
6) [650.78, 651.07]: 17.5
